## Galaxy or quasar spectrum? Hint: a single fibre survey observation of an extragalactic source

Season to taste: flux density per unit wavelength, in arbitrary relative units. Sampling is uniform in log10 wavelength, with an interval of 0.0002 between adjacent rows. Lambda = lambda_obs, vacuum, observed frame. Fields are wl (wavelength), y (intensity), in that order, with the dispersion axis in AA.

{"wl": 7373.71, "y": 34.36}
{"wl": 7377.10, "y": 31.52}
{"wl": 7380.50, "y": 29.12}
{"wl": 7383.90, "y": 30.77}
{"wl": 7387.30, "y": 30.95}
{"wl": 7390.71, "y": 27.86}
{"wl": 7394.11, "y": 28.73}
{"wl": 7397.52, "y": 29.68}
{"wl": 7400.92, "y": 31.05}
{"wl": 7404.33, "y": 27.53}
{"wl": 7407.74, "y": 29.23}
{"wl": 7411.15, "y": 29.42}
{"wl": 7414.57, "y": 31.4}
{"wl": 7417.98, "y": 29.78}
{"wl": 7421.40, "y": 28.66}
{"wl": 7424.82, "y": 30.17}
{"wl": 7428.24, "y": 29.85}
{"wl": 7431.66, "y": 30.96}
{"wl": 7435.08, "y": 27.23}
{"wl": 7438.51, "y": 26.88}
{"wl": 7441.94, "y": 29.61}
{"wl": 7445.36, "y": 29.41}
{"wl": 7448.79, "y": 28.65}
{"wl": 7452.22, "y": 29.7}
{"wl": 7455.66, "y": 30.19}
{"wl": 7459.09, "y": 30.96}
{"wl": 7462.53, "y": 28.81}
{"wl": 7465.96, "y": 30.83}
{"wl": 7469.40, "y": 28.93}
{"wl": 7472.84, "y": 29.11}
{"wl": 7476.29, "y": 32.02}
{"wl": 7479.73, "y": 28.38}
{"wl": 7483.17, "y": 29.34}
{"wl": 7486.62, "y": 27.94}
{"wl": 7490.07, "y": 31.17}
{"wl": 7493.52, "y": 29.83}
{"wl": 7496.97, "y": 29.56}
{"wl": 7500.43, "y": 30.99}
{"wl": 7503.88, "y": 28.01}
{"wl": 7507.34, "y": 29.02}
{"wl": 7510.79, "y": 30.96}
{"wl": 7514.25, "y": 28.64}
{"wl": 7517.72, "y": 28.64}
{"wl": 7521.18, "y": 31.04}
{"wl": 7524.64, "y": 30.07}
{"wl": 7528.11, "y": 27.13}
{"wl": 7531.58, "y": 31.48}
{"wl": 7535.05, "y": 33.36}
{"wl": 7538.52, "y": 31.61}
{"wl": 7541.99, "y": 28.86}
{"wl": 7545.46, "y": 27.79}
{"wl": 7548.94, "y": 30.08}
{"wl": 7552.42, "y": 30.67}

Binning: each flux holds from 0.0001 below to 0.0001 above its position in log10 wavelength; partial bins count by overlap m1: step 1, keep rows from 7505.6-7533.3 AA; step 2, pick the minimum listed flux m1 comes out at 27.13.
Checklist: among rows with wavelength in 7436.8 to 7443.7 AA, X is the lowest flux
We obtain 26.88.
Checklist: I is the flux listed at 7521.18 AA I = 31.04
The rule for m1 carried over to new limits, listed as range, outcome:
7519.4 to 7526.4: 30.07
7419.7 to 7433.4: 28.66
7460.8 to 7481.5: 28.38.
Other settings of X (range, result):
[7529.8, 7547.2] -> 27.79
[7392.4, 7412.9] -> 27.53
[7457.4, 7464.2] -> 28.81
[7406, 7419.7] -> 29.23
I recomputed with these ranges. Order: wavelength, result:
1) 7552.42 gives 30.67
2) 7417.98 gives 29.78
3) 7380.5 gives 29.12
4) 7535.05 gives 33.36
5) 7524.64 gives 30.07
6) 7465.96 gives 30.83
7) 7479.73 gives 28.38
